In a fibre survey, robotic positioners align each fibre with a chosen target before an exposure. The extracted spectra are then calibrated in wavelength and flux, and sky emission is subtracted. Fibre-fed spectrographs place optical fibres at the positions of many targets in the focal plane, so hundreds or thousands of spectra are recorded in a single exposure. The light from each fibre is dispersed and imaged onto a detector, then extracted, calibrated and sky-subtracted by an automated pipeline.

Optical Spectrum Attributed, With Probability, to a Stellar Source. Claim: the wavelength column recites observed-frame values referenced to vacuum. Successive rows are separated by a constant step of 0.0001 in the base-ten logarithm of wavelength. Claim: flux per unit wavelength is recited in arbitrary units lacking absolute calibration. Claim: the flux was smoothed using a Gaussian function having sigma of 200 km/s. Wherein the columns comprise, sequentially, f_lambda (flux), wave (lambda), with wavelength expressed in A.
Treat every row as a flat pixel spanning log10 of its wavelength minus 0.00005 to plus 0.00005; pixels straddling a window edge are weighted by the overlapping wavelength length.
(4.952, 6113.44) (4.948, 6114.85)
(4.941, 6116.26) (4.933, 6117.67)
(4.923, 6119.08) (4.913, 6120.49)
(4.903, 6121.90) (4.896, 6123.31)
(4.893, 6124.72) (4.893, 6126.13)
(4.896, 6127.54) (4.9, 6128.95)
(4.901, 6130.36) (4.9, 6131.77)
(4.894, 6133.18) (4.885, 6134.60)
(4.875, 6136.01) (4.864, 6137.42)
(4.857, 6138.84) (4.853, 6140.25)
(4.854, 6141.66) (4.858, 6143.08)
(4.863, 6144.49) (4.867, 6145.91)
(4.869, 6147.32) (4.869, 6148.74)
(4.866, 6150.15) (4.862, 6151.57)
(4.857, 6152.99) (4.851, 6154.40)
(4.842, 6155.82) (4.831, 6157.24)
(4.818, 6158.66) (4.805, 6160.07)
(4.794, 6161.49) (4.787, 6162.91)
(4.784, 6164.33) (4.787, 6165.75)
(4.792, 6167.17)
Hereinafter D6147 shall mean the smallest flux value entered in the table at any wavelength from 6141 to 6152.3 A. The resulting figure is 4.854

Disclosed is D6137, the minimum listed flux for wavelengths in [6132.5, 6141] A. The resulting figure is 4.853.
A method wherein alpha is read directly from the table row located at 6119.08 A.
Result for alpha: 4.923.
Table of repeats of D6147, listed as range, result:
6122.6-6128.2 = 4.893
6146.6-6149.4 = 4.869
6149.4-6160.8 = 4.805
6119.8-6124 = 4.896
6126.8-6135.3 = 4.885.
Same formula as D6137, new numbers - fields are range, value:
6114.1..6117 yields 4.941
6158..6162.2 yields 4.794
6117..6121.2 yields 4.913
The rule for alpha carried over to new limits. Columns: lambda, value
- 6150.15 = 4.866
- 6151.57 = 4.862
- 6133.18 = 4.894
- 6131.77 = 4.9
